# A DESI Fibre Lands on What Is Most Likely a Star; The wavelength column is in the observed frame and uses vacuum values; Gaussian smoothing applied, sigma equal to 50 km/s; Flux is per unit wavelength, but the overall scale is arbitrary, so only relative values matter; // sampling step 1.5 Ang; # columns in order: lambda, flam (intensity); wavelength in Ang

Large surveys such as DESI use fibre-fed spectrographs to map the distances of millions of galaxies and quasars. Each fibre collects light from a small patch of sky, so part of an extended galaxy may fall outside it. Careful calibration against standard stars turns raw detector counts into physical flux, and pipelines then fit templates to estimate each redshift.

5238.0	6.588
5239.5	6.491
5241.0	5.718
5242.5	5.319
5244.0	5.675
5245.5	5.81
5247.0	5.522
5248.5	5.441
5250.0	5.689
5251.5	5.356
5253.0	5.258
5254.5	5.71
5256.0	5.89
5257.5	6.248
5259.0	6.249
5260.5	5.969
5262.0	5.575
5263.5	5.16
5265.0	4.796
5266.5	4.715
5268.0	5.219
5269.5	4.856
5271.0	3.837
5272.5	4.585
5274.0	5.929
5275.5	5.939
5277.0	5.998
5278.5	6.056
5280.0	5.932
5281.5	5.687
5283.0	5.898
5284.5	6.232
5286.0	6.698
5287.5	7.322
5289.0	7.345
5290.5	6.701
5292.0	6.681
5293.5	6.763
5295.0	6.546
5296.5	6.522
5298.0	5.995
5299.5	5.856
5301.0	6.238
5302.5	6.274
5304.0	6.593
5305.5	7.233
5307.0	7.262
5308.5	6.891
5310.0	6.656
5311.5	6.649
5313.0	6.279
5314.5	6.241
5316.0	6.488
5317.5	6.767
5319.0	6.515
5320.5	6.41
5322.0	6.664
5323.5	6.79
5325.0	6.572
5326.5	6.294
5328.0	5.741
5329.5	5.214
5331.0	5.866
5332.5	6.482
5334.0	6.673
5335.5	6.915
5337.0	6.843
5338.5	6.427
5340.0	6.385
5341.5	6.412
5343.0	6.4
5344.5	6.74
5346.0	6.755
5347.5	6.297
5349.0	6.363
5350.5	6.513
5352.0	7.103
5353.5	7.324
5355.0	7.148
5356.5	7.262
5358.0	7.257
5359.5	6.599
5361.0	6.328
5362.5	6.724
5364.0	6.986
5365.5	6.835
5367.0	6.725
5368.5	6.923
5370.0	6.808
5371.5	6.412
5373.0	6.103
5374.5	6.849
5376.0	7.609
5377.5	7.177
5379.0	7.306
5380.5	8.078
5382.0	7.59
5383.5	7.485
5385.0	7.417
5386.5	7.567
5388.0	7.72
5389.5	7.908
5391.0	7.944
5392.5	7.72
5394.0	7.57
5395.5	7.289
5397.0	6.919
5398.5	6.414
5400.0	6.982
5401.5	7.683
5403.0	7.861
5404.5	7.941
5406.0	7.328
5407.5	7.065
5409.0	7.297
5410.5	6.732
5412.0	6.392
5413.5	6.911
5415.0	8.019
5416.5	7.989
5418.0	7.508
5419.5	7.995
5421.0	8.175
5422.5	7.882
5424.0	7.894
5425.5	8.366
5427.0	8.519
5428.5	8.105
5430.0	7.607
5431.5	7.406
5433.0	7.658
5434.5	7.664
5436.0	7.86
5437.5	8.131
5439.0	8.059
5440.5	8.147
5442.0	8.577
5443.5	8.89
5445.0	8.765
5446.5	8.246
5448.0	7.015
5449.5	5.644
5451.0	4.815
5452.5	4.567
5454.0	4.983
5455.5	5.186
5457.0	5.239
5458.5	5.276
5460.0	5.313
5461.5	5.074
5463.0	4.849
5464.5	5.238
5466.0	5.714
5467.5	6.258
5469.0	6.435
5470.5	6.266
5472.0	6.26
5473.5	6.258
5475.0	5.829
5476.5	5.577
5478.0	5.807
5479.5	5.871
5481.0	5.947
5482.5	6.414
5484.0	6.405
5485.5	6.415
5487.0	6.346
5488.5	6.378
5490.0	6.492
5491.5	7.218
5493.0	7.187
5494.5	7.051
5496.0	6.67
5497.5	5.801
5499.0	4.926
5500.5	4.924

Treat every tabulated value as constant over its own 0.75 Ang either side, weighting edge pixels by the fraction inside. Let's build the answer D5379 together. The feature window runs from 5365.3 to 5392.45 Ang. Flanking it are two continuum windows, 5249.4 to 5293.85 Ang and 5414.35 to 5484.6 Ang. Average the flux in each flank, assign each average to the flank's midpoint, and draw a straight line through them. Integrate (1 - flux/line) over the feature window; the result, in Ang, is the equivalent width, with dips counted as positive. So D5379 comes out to -3.7 Ang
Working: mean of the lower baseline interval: 5.8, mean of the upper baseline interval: 6.8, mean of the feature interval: 7.27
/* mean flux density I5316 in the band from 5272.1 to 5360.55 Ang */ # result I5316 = 6.49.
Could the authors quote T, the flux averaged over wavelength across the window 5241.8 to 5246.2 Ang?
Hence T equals 5.6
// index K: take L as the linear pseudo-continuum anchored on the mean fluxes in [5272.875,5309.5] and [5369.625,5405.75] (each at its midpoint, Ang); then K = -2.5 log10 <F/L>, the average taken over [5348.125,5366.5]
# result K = 0.03 mag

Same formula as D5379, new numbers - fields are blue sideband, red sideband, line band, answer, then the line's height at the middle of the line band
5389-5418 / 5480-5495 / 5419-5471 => 0.6 Ang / 6.97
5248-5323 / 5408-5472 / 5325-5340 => 0.1 Ang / 6.35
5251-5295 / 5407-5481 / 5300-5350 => -2.9 Ang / 6.13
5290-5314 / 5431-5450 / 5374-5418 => 0.3 Ang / 7.46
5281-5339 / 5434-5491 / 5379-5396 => -3.2 Ang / 6.43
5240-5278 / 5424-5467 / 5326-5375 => -3.6 Ang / 6.14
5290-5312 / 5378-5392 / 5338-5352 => 1.3 Ang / 7.15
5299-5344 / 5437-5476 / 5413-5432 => -4.6 Ang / 6.37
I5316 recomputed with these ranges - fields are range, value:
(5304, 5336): 6.5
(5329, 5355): 6.54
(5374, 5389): 7.5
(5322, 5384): 6.74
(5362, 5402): 7.21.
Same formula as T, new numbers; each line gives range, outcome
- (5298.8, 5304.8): 6.25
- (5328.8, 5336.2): 6.23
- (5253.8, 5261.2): 6.02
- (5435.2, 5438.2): 7.99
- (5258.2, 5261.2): 6.11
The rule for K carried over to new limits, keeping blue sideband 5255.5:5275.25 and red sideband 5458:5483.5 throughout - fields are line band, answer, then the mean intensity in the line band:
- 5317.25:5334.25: -0.16 mag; 6.31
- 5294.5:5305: -0.17 mag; 6.31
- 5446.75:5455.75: 0.04 mag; 5.54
